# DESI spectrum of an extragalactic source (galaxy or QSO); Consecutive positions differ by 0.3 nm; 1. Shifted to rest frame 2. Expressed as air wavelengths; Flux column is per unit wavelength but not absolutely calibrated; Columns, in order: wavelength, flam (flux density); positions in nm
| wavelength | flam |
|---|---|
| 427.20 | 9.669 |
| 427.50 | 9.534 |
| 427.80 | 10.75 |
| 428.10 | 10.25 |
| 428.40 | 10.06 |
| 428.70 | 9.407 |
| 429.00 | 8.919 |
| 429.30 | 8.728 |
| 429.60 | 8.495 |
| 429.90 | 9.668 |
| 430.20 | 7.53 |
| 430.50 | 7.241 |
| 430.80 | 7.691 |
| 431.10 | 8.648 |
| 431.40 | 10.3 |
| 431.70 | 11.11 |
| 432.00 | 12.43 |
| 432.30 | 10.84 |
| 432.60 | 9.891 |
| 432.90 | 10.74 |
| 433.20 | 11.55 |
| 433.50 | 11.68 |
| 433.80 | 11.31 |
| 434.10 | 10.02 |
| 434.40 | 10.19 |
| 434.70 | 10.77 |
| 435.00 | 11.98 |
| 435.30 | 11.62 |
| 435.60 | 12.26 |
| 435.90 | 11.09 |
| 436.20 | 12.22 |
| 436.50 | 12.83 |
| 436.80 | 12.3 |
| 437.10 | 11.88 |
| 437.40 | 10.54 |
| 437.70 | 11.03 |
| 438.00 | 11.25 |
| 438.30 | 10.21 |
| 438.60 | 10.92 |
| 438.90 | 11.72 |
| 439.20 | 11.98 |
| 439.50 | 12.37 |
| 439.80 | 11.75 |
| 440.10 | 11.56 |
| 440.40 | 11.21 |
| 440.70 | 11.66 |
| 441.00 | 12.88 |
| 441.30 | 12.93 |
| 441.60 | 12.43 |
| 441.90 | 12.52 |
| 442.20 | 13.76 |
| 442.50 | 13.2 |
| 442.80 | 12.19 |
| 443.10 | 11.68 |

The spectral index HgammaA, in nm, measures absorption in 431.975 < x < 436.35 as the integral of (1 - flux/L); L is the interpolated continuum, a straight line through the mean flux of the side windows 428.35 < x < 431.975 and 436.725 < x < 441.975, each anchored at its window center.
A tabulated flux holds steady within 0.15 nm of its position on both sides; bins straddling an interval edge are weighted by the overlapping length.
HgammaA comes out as -0.42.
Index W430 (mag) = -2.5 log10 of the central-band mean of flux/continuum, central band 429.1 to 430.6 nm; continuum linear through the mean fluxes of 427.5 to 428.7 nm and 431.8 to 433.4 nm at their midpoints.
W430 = 0.24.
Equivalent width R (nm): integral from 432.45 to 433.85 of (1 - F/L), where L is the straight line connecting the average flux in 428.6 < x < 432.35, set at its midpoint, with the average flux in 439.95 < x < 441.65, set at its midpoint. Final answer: -0.14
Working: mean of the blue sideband 9.27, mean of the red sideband 12.1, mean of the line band 11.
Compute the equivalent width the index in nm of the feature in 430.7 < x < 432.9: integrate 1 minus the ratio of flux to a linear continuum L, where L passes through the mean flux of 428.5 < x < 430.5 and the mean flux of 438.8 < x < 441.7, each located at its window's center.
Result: -0.18 nm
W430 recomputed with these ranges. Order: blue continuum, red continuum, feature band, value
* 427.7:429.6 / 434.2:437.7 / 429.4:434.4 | 0.06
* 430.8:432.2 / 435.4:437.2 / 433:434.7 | 0.02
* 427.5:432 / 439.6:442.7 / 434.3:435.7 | -0.06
